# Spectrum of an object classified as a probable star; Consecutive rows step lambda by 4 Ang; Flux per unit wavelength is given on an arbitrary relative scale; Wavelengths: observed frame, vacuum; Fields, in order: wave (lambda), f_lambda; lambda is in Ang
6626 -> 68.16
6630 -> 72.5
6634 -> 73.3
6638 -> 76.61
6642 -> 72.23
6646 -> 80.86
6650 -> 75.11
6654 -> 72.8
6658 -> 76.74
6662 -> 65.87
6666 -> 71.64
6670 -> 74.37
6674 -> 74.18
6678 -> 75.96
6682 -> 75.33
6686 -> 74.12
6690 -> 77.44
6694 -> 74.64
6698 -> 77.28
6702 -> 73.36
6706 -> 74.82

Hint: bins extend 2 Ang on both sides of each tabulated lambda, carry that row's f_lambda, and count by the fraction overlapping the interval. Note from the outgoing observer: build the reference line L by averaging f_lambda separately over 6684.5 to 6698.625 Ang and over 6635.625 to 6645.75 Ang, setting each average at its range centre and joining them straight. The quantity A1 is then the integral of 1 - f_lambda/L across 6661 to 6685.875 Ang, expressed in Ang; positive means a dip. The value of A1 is 0.8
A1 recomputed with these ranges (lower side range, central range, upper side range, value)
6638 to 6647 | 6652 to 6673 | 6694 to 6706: 0.93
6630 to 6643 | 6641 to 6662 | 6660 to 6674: -0.64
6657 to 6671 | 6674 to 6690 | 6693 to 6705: -0.41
